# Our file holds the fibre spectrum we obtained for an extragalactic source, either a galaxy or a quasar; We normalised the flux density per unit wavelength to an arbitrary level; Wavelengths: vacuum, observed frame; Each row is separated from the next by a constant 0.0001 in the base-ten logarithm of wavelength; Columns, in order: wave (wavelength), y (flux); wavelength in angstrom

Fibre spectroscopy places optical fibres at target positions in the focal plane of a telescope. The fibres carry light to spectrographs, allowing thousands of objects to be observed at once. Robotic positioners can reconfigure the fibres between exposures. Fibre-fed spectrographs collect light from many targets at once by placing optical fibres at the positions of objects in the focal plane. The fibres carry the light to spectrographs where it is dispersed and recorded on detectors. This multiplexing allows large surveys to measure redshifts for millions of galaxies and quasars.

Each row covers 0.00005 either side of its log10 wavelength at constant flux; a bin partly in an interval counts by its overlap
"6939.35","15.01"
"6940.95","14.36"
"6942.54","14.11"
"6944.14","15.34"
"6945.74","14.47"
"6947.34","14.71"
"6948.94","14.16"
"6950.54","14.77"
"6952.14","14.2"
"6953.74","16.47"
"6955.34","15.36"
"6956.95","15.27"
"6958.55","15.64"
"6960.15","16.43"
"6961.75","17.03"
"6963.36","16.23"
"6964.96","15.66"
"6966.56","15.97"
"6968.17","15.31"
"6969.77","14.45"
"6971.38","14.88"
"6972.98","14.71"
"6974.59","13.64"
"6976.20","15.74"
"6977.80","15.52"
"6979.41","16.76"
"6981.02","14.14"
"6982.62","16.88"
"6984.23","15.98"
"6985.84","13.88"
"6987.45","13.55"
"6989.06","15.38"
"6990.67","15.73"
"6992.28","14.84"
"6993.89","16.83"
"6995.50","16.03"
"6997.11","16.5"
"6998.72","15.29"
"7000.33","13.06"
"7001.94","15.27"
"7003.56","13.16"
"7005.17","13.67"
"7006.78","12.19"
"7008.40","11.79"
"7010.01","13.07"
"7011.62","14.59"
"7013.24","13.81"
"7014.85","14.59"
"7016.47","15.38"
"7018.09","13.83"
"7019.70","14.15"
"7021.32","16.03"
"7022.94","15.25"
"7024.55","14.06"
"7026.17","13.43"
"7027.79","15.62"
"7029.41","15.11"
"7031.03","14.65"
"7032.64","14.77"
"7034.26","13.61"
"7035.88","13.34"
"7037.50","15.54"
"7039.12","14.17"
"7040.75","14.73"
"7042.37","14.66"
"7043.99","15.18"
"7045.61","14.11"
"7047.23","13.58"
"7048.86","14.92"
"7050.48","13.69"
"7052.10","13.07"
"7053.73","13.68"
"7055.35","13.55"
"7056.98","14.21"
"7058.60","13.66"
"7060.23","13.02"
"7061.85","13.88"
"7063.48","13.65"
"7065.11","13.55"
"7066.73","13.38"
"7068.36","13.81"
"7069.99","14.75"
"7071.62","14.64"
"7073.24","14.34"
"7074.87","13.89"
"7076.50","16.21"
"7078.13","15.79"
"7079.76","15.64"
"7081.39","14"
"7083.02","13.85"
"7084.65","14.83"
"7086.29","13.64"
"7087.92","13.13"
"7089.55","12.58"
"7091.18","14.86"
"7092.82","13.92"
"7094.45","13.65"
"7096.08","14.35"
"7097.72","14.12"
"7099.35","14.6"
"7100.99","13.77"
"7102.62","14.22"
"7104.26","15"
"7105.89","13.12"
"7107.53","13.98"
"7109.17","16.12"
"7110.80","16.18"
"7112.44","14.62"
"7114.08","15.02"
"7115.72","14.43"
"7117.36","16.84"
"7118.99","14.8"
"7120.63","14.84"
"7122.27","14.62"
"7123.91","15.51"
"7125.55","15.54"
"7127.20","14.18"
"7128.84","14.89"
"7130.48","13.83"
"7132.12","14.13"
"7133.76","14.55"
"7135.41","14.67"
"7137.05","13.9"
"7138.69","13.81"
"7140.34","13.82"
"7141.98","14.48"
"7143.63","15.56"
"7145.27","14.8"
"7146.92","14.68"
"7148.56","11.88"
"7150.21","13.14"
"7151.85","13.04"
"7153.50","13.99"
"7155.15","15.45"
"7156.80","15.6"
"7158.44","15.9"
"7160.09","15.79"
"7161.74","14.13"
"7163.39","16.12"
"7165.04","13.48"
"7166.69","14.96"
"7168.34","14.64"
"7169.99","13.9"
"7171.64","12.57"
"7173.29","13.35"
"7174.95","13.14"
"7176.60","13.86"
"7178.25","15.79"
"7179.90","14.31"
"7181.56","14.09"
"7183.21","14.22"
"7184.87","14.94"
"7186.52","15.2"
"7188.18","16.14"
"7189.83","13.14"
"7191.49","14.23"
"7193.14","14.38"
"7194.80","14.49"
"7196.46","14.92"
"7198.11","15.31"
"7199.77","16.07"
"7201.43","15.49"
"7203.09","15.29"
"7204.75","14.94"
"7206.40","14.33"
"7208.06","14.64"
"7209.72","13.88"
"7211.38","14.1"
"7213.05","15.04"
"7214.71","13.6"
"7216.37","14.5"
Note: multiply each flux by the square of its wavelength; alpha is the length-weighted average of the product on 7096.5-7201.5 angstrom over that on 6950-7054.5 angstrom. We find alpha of 1.03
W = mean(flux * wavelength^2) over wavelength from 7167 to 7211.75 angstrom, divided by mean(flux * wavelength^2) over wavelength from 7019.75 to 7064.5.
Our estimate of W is 1.06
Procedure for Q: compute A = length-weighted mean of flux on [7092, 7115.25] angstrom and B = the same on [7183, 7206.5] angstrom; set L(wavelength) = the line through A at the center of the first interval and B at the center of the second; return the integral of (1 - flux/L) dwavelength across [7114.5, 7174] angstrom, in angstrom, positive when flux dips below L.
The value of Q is 0.7 angstrom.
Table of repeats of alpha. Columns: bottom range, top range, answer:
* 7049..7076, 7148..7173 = 1.06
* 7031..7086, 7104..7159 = 1.05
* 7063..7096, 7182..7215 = 1.07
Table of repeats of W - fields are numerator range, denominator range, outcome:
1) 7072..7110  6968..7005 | 0.98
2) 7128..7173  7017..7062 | 1.04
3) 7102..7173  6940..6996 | 1.00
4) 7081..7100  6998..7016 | 1.04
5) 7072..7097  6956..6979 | 0.96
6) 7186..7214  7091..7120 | 1.04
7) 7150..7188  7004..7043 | 1.06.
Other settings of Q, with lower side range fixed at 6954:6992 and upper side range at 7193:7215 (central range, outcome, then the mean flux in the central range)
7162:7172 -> 0.36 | 14.4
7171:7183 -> 0.76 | 13.9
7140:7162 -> 0.67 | 14.5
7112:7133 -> 0.19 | 14.9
